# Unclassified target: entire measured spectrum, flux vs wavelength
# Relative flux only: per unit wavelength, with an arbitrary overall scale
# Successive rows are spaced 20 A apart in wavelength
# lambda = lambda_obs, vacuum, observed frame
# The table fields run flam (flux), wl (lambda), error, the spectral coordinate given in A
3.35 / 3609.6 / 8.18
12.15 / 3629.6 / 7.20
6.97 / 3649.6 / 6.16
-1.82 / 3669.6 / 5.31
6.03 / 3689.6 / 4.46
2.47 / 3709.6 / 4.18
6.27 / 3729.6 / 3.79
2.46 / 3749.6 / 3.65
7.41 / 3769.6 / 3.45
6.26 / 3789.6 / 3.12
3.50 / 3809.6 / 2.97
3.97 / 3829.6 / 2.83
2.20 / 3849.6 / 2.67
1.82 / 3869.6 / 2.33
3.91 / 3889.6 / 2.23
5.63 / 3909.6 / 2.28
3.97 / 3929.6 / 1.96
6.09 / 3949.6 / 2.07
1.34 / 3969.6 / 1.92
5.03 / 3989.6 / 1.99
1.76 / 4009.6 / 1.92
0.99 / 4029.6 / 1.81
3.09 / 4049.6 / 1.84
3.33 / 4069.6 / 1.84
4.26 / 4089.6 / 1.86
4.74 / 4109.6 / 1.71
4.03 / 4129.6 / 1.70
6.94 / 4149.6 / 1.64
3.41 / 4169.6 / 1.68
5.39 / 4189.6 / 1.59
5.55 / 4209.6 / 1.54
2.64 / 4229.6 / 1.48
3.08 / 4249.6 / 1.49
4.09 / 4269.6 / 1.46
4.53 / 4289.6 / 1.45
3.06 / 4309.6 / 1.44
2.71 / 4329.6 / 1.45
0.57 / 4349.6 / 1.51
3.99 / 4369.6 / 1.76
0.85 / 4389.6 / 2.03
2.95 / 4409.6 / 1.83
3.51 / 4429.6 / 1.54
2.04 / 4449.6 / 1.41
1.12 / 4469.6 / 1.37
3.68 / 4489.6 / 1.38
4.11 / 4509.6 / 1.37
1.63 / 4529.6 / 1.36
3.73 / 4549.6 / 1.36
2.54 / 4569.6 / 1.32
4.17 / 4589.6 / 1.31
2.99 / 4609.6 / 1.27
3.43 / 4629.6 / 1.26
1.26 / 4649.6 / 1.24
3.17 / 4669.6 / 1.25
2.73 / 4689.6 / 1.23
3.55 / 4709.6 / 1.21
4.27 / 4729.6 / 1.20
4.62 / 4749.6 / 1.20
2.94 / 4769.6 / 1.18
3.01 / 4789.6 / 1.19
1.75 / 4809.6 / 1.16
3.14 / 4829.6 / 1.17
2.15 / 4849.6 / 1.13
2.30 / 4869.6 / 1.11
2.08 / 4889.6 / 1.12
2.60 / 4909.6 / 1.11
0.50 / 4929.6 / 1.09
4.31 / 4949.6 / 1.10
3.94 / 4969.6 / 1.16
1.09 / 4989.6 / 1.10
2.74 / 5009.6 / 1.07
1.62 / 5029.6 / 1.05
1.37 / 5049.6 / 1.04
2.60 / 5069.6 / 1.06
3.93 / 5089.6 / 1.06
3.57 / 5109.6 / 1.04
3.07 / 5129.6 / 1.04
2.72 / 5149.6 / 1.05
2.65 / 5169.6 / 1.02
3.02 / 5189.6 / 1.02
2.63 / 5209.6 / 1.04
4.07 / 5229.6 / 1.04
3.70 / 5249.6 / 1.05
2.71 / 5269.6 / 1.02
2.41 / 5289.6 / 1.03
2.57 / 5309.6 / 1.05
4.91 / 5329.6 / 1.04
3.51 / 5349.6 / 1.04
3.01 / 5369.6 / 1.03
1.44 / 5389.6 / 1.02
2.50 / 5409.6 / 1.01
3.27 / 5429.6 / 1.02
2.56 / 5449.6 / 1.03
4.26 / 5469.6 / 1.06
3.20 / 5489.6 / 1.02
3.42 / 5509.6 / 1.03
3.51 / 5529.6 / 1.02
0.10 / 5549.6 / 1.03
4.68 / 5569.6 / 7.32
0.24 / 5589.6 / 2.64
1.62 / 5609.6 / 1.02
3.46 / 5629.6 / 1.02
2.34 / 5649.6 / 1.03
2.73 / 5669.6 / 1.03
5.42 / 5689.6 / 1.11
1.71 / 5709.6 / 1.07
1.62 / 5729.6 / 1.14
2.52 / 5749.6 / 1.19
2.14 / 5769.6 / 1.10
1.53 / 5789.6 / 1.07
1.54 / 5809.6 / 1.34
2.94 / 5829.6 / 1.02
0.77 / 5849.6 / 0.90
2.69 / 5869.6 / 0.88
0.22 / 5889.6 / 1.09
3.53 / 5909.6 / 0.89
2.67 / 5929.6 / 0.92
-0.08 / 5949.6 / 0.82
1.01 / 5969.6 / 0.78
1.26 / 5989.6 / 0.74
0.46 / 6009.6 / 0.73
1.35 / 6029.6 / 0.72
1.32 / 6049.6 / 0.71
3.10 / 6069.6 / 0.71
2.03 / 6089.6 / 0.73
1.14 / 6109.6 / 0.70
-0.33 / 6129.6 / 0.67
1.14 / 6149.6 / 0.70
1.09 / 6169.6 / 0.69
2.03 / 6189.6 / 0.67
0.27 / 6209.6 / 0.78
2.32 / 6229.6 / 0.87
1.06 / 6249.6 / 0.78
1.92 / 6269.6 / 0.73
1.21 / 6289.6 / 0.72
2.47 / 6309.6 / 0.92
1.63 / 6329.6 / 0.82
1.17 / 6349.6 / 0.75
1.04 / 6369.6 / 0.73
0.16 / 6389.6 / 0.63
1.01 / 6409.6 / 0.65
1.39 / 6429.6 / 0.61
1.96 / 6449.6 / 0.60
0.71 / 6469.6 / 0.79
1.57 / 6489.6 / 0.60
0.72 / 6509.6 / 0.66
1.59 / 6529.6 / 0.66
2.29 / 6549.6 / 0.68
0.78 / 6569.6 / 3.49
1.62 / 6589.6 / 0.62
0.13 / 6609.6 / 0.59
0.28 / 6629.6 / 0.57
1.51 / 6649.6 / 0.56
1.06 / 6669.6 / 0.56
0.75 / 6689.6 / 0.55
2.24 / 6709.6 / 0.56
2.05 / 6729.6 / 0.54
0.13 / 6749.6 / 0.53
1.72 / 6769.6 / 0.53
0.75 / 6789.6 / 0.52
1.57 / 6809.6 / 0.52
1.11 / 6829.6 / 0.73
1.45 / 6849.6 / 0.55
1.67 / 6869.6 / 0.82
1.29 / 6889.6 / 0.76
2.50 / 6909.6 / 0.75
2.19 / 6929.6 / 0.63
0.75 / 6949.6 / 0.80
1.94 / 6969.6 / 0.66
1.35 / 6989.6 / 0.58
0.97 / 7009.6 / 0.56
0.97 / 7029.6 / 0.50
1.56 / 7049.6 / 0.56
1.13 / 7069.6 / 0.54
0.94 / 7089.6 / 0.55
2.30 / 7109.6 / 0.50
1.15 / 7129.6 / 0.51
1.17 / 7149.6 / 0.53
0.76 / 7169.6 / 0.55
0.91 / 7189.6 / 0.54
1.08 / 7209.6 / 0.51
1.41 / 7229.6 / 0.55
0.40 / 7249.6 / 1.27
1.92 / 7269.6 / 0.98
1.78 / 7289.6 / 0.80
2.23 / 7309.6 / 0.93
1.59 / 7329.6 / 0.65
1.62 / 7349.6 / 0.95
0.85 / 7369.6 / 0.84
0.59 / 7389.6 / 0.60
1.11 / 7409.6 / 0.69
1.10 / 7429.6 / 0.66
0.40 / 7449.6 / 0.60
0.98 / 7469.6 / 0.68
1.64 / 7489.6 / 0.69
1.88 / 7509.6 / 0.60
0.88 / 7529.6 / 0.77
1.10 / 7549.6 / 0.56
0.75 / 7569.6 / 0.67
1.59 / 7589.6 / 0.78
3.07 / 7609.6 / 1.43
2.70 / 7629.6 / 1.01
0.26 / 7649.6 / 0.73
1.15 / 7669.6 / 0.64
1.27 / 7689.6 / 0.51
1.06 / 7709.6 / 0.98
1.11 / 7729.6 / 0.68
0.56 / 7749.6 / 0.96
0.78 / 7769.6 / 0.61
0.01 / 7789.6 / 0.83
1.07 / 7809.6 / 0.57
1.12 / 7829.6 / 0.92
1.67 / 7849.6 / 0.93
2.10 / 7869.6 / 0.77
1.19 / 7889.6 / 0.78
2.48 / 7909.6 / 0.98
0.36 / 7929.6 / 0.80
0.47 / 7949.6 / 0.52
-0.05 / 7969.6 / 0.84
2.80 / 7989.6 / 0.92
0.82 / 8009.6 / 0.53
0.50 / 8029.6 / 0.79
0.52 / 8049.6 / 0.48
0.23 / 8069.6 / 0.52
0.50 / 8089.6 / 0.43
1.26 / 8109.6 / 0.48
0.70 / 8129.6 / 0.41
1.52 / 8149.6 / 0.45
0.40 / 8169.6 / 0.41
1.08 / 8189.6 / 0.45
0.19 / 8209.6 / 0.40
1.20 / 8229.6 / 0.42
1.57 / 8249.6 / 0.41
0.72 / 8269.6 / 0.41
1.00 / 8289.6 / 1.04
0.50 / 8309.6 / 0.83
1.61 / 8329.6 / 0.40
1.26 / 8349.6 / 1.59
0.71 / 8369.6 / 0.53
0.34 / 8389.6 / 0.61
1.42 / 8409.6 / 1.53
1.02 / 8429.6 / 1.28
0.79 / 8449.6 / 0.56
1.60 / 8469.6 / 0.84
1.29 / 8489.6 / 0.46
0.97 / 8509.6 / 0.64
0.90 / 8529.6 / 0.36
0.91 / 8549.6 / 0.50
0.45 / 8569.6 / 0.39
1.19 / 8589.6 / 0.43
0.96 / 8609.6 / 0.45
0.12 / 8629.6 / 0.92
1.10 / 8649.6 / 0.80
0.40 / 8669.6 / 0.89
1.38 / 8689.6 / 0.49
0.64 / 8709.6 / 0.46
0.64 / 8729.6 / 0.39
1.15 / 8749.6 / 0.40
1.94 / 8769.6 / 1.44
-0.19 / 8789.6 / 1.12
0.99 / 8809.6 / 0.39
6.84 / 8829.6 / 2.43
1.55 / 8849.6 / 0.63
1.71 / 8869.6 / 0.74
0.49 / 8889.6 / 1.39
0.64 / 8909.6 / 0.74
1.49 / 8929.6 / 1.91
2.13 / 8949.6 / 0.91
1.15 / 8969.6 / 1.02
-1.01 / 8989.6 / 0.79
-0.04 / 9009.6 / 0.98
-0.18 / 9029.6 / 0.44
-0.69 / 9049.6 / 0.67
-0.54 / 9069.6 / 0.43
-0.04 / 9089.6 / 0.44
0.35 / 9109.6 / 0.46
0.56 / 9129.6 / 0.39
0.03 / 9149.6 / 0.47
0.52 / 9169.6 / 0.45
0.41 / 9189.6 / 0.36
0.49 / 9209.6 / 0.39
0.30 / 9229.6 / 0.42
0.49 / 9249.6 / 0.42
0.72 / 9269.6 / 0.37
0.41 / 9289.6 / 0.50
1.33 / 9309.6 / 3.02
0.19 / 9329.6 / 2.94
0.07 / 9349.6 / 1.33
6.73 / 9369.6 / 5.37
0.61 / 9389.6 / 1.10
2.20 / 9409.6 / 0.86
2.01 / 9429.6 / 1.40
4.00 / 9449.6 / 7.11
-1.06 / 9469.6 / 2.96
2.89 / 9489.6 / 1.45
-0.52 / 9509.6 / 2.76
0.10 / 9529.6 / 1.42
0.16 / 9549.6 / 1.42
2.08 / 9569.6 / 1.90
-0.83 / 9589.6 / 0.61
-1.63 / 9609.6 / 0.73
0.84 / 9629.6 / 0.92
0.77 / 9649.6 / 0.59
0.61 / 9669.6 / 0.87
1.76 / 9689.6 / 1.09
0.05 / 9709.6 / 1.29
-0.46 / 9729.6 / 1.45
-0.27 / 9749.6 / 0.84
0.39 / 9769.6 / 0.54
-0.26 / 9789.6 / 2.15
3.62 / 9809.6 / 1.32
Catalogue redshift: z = 1.597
